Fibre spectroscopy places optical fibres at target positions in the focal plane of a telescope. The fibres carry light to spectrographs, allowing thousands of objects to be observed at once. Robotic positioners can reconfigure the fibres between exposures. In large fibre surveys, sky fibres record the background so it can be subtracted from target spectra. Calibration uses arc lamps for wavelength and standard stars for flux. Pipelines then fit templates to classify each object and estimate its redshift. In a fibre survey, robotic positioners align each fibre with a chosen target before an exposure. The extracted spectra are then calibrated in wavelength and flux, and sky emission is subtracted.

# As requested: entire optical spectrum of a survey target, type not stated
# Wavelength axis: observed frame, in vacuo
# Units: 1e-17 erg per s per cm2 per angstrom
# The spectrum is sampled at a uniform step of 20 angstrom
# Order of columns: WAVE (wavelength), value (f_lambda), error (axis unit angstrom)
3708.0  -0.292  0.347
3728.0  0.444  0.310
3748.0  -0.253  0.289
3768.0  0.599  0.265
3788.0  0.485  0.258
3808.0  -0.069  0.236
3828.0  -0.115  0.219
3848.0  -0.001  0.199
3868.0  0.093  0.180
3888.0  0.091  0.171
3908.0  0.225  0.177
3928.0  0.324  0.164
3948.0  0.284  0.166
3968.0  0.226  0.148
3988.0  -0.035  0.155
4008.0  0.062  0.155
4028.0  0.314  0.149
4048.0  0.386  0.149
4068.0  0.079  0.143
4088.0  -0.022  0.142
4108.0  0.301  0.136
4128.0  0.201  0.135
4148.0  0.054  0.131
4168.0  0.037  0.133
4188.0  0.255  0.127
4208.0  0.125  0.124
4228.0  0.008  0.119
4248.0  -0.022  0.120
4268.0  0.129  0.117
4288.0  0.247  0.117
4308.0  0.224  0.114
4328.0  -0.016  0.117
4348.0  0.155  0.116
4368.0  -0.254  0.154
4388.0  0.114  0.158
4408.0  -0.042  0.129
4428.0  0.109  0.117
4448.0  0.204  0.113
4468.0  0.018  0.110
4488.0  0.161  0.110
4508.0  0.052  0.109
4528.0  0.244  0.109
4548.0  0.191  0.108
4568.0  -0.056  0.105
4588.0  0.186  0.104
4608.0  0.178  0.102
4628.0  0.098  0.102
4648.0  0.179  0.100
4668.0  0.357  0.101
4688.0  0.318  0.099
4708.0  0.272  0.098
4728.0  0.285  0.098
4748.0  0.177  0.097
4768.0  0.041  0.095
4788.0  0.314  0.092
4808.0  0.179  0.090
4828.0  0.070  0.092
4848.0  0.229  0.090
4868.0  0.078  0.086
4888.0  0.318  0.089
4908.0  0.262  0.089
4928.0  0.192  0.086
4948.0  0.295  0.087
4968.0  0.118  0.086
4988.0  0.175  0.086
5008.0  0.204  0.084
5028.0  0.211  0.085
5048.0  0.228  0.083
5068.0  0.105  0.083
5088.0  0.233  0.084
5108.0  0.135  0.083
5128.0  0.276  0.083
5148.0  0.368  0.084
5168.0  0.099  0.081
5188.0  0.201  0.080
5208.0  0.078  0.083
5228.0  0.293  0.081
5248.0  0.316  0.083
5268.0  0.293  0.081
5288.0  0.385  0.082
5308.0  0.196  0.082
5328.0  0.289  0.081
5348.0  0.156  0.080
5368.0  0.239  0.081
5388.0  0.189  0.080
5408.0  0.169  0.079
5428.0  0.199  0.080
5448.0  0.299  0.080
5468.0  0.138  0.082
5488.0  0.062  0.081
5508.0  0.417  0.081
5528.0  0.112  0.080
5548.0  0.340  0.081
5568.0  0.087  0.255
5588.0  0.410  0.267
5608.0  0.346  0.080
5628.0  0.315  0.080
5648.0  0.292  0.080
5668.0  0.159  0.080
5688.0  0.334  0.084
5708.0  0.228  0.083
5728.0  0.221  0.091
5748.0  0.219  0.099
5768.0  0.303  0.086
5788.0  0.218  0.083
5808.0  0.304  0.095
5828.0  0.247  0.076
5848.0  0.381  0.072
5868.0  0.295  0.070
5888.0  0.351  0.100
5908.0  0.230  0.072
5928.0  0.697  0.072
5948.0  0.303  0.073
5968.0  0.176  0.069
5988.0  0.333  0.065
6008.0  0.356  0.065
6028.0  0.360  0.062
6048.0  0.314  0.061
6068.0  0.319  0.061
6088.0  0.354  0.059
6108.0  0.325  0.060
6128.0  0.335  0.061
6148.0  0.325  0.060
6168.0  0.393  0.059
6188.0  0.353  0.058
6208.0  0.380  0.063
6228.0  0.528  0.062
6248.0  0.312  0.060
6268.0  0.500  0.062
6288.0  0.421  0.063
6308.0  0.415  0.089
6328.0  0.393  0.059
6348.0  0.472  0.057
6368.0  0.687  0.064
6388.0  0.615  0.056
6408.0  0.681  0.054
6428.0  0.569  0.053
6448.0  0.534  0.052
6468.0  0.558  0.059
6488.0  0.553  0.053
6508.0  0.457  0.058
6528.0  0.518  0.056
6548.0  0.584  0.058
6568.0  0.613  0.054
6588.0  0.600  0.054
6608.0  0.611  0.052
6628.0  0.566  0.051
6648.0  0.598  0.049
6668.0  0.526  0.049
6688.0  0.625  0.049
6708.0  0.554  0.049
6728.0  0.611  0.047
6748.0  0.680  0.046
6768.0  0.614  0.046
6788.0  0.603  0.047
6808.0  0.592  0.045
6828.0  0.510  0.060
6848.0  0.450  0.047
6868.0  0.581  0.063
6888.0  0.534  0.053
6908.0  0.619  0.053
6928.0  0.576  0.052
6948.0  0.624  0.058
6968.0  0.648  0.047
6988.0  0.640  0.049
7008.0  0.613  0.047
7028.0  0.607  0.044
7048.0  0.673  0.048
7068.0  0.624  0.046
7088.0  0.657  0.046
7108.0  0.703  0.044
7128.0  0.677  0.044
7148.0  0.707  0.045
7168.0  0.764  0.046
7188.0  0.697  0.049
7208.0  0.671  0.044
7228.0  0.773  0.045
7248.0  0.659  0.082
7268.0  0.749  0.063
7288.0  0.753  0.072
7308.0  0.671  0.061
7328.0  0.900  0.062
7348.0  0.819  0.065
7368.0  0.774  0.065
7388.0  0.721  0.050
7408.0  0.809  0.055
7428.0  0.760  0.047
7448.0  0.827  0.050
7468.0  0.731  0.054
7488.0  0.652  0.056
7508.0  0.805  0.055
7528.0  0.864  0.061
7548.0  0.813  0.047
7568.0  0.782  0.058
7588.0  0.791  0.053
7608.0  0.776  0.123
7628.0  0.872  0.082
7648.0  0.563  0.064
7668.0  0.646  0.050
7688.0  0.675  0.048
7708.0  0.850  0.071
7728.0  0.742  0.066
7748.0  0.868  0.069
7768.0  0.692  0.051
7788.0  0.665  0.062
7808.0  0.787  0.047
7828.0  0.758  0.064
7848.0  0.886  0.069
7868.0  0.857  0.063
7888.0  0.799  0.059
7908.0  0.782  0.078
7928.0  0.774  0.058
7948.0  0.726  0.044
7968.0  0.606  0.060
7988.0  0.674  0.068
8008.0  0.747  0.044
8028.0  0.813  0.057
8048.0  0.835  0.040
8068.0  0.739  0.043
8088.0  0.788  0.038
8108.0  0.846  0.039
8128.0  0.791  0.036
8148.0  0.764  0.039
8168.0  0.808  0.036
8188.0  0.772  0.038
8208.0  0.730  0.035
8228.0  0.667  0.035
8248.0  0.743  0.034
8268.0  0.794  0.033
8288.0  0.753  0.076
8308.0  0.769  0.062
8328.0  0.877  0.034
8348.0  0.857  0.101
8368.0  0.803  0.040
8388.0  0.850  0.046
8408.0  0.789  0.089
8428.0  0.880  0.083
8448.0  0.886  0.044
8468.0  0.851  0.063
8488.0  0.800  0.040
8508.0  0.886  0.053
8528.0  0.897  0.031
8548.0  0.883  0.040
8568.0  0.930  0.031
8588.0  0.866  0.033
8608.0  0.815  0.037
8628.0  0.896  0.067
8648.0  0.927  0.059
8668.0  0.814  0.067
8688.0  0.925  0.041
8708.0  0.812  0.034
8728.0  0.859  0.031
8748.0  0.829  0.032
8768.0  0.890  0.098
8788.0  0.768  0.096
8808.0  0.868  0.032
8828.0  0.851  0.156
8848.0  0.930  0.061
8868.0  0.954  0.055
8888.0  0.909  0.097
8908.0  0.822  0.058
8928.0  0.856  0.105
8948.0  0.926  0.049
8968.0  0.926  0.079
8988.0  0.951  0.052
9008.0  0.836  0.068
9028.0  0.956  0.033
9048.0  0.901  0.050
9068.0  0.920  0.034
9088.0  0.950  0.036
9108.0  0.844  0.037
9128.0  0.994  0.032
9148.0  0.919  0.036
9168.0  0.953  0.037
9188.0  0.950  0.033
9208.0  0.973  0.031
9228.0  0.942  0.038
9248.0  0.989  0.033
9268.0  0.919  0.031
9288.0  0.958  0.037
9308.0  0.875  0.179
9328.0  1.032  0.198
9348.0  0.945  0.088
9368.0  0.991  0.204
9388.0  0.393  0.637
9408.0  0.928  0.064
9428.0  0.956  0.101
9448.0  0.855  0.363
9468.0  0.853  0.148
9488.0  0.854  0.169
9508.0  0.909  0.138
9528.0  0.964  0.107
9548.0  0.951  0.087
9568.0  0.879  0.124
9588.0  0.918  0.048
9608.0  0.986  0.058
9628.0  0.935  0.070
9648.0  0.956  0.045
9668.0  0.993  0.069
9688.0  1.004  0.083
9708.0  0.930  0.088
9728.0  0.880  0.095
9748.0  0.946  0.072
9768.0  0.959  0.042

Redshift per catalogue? 0.589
